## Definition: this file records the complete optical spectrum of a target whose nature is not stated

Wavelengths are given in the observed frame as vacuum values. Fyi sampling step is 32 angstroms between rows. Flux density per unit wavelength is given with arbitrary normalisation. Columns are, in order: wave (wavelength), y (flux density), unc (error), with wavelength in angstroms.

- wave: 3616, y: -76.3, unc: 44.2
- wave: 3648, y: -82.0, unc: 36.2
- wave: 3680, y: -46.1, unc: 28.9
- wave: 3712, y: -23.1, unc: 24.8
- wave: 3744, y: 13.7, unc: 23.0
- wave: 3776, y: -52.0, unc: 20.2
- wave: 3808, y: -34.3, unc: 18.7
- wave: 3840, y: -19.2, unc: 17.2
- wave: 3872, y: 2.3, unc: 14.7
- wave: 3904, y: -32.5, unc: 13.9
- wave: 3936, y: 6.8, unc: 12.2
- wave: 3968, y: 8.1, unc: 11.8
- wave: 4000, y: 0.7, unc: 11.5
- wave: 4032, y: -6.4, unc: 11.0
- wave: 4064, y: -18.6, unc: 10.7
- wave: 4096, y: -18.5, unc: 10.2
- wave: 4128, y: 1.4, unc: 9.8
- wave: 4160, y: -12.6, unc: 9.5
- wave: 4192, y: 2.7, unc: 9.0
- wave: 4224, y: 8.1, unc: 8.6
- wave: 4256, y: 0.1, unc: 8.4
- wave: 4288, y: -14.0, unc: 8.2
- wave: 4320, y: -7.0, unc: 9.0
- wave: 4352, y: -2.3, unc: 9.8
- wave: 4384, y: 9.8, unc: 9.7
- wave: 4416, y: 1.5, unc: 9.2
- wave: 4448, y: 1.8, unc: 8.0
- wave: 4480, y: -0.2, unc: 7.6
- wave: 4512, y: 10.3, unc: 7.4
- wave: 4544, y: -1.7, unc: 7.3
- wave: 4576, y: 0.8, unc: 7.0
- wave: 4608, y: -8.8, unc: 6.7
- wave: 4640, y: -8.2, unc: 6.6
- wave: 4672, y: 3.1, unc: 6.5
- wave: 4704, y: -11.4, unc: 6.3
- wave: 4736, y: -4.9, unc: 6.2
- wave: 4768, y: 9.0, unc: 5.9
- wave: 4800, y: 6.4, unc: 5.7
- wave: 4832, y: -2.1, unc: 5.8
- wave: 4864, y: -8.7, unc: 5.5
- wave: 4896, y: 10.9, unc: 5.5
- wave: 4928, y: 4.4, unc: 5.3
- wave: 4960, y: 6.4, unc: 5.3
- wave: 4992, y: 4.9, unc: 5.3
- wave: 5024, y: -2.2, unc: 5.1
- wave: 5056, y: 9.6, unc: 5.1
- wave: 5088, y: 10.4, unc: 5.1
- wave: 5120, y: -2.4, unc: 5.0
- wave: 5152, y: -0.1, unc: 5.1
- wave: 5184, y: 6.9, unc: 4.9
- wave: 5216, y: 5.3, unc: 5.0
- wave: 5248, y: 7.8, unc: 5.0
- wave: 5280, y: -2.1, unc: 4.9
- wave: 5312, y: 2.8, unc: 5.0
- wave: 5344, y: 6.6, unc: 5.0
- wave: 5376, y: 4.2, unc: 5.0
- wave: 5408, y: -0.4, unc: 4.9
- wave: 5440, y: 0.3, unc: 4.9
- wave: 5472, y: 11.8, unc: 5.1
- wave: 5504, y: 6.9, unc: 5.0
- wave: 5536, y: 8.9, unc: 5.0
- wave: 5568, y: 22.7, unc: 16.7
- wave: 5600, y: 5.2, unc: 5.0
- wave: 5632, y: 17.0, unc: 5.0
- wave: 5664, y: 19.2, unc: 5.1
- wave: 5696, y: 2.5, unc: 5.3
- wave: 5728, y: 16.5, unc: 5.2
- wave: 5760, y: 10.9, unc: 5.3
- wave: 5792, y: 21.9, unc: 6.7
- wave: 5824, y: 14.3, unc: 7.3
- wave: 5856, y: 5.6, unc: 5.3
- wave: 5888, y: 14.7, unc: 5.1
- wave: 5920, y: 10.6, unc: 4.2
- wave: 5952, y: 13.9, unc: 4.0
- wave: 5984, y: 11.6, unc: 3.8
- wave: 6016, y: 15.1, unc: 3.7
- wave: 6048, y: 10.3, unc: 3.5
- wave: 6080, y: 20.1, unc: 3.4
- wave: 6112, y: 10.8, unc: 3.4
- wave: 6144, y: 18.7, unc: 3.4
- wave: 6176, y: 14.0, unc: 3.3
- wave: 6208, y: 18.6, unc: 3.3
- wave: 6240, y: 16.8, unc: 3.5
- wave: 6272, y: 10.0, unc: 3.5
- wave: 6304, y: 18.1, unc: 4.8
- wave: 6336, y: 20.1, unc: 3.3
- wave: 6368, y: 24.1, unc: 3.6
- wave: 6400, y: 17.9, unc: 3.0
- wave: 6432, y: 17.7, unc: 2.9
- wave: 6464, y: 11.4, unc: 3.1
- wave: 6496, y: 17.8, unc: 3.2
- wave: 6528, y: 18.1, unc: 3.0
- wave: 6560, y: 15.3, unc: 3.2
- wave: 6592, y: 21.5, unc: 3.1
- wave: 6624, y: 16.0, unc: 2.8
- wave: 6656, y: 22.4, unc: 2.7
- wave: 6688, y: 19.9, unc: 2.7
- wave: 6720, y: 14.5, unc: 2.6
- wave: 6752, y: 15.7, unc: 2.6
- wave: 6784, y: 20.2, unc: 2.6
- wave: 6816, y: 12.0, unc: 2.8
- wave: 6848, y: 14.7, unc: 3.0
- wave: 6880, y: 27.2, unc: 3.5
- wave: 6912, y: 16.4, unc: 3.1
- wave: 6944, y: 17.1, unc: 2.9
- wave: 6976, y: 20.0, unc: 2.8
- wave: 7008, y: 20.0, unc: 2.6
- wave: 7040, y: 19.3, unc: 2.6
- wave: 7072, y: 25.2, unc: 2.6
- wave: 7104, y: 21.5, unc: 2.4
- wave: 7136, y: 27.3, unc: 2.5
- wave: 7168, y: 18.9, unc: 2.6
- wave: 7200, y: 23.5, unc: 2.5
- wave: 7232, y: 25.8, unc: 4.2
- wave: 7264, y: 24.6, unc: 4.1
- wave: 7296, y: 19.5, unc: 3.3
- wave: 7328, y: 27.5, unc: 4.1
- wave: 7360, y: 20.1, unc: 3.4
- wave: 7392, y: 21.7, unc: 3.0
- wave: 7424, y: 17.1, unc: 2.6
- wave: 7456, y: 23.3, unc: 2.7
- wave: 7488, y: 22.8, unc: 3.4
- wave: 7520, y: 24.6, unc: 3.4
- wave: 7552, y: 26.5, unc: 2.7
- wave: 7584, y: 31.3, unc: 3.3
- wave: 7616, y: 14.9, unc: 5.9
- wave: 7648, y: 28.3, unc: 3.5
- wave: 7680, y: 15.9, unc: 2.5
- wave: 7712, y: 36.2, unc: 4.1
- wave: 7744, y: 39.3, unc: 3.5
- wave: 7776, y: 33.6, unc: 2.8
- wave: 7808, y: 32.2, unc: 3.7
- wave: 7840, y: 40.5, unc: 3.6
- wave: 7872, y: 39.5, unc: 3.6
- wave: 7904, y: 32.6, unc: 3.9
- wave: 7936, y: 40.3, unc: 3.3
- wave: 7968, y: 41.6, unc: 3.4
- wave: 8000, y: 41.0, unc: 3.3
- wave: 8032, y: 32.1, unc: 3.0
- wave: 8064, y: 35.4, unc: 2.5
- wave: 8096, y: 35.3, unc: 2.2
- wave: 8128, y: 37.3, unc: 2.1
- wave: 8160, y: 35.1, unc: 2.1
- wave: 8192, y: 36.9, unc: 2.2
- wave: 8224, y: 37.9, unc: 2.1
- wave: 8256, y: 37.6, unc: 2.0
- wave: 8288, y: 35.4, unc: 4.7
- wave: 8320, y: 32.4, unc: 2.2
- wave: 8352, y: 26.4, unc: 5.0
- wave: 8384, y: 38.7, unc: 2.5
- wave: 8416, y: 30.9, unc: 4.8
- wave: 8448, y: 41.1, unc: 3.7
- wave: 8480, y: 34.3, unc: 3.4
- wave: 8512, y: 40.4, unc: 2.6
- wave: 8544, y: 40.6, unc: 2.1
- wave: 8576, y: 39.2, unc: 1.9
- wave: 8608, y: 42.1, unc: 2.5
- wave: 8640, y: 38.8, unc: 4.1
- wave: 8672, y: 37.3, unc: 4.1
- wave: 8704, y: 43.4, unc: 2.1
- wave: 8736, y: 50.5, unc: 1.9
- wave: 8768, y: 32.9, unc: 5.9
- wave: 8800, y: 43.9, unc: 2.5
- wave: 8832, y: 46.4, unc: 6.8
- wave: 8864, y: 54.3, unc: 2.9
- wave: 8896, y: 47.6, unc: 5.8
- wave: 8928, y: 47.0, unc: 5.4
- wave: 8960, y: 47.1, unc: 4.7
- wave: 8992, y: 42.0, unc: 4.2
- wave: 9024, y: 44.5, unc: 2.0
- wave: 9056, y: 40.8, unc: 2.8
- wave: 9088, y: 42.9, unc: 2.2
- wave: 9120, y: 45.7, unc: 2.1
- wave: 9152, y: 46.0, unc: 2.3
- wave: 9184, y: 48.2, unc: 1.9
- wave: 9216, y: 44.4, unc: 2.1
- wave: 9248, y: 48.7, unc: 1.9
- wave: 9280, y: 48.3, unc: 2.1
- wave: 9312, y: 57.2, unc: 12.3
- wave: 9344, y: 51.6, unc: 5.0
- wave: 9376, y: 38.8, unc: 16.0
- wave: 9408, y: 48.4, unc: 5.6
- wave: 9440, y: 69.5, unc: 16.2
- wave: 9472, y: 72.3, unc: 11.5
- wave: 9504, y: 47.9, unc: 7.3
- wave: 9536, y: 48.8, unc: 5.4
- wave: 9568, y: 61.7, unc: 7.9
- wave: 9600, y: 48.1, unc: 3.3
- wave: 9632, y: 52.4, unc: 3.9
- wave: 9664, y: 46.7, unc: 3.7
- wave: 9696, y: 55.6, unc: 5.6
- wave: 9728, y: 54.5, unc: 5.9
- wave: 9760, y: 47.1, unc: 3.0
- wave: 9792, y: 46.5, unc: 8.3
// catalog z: 0.94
